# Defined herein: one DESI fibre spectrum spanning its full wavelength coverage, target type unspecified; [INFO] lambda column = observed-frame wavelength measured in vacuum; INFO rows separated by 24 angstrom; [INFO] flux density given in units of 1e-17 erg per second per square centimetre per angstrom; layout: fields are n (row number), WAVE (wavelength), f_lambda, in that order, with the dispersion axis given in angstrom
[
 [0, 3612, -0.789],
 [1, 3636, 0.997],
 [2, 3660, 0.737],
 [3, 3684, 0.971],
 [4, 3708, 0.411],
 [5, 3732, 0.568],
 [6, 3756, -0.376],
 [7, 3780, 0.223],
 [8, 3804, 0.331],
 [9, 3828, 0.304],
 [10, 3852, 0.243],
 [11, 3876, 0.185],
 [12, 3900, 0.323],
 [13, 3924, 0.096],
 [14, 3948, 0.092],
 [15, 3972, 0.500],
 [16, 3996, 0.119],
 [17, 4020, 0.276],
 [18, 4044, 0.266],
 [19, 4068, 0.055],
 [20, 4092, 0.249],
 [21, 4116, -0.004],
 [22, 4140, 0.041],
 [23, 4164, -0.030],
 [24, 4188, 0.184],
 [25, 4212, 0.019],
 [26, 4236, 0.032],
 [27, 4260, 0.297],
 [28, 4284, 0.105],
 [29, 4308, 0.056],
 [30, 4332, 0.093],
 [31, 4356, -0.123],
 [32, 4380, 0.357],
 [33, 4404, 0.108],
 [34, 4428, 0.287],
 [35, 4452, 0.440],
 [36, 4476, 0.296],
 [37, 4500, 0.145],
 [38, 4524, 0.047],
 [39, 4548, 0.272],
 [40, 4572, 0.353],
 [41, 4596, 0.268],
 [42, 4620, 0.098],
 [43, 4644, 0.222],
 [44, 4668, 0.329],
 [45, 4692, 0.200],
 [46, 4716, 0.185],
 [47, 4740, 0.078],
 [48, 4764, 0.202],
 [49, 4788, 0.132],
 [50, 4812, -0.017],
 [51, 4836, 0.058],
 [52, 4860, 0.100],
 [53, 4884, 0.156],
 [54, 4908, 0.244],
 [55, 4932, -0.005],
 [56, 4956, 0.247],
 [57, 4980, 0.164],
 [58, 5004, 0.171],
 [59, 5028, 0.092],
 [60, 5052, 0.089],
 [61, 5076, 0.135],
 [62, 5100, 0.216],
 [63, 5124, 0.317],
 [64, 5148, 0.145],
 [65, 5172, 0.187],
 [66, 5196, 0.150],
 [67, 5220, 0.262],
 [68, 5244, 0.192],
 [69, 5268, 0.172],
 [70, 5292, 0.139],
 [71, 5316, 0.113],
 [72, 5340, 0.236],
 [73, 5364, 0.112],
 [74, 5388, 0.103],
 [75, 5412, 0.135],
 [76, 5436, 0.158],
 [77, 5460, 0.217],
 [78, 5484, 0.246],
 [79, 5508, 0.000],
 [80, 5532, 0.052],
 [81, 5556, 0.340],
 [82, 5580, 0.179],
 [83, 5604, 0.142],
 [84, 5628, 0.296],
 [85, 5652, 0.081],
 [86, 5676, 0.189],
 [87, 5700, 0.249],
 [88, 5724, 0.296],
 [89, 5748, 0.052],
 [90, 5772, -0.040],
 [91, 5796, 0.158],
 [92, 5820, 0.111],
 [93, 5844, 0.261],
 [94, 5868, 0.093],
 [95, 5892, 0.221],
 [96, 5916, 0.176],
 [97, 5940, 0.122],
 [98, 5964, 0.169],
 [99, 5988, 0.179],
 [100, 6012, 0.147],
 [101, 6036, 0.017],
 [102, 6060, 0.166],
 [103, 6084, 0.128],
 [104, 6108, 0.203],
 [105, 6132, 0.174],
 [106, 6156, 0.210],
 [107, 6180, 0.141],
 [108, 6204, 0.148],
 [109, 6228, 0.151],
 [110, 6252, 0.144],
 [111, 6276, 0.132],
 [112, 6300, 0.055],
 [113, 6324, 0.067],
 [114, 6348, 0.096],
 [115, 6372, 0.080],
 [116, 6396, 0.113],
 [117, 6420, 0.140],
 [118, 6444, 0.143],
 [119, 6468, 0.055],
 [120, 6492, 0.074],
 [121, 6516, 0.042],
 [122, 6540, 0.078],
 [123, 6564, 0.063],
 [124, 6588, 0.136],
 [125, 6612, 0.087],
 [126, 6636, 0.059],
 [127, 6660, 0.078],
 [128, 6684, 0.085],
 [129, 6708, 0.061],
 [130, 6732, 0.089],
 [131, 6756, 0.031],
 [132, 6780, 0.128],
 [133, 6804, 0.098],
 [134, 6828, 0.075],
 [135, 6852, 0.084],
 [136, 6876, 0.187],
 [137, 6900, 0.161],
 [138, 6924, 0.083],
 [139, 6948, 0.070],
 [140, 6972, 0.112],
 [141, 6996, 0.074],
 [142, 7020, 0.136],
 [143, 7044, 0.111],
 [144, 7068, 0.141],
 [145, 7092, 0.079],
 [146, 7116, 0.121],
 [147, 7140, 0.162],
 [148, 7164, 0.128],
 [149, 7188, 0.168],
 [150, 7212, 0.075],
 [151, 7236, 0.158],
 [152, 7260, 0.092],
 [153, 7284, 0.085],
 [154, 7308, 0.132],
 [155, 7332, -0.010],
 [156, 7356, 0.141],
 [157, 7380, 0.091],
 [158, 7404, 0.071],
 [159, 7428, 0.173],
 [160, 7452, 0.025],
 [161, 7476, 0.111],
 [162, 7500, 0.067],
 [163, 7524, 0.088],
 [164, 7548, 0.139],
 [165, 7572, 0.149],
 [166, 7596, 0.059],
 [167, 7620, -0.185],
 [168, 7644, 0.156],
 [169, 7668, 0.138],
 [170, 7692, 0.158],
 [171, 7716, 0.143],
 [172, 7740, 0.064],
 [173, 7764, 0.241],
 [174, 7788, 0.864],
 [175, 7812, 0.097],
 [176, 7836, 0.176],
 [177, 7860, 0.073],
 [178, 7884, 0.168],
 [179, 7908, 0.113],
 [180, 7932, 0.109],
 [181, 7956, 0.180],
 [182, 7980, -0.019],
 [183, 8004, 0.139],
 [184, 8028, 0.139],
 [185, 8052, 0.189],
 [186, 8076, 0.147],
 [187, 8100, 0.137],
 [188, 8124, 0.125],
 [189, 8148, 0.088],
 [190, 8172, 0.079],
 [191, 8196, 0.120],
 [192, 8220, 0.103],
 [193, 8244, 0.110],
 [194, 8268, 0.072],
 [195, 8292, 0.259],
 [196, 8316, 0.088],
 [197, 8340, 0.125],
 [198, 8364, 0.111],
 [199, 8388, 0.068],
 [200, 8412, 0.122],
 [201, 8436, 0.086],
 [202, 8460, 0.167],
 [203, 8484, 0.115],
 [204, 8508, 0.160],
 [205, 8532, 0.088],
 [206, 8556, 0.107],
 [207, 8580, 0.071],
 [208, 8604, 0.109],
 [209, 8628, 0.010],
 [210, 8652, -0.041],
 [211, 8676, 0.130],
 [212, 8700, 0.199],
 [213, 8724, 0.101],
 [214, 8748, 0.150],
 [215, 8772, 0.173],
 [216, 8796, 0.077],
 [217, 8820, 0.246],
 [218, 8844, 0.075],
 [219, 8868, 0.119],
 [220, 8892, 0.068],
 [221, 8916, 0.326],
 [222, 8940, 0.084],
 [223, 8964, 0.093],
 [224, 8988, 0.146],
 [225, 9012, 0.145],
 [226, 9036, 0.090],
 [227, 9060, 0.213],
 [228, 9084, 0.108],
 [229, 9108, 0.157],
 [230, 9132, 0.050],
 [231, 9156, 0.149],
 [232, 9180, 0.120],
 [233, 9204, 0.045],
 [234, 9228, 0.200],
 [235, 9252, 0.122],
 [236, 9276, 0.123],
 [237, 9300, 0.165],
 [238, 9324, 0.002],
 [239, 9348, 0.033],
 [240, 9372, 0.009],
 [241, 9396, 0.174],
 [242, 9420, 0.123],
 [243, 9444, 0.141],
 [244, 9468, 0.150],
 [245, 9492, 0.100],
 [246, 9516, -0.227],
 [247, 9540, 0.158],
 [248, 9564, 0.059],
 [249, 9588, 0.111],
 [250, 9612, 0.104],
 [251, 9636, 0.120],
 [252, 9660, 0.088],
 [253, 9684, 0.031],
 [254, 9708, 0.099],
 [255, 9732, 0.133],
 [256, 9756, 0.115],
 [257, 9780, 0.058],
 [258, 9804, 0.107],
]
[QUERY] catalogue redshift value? 1.09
